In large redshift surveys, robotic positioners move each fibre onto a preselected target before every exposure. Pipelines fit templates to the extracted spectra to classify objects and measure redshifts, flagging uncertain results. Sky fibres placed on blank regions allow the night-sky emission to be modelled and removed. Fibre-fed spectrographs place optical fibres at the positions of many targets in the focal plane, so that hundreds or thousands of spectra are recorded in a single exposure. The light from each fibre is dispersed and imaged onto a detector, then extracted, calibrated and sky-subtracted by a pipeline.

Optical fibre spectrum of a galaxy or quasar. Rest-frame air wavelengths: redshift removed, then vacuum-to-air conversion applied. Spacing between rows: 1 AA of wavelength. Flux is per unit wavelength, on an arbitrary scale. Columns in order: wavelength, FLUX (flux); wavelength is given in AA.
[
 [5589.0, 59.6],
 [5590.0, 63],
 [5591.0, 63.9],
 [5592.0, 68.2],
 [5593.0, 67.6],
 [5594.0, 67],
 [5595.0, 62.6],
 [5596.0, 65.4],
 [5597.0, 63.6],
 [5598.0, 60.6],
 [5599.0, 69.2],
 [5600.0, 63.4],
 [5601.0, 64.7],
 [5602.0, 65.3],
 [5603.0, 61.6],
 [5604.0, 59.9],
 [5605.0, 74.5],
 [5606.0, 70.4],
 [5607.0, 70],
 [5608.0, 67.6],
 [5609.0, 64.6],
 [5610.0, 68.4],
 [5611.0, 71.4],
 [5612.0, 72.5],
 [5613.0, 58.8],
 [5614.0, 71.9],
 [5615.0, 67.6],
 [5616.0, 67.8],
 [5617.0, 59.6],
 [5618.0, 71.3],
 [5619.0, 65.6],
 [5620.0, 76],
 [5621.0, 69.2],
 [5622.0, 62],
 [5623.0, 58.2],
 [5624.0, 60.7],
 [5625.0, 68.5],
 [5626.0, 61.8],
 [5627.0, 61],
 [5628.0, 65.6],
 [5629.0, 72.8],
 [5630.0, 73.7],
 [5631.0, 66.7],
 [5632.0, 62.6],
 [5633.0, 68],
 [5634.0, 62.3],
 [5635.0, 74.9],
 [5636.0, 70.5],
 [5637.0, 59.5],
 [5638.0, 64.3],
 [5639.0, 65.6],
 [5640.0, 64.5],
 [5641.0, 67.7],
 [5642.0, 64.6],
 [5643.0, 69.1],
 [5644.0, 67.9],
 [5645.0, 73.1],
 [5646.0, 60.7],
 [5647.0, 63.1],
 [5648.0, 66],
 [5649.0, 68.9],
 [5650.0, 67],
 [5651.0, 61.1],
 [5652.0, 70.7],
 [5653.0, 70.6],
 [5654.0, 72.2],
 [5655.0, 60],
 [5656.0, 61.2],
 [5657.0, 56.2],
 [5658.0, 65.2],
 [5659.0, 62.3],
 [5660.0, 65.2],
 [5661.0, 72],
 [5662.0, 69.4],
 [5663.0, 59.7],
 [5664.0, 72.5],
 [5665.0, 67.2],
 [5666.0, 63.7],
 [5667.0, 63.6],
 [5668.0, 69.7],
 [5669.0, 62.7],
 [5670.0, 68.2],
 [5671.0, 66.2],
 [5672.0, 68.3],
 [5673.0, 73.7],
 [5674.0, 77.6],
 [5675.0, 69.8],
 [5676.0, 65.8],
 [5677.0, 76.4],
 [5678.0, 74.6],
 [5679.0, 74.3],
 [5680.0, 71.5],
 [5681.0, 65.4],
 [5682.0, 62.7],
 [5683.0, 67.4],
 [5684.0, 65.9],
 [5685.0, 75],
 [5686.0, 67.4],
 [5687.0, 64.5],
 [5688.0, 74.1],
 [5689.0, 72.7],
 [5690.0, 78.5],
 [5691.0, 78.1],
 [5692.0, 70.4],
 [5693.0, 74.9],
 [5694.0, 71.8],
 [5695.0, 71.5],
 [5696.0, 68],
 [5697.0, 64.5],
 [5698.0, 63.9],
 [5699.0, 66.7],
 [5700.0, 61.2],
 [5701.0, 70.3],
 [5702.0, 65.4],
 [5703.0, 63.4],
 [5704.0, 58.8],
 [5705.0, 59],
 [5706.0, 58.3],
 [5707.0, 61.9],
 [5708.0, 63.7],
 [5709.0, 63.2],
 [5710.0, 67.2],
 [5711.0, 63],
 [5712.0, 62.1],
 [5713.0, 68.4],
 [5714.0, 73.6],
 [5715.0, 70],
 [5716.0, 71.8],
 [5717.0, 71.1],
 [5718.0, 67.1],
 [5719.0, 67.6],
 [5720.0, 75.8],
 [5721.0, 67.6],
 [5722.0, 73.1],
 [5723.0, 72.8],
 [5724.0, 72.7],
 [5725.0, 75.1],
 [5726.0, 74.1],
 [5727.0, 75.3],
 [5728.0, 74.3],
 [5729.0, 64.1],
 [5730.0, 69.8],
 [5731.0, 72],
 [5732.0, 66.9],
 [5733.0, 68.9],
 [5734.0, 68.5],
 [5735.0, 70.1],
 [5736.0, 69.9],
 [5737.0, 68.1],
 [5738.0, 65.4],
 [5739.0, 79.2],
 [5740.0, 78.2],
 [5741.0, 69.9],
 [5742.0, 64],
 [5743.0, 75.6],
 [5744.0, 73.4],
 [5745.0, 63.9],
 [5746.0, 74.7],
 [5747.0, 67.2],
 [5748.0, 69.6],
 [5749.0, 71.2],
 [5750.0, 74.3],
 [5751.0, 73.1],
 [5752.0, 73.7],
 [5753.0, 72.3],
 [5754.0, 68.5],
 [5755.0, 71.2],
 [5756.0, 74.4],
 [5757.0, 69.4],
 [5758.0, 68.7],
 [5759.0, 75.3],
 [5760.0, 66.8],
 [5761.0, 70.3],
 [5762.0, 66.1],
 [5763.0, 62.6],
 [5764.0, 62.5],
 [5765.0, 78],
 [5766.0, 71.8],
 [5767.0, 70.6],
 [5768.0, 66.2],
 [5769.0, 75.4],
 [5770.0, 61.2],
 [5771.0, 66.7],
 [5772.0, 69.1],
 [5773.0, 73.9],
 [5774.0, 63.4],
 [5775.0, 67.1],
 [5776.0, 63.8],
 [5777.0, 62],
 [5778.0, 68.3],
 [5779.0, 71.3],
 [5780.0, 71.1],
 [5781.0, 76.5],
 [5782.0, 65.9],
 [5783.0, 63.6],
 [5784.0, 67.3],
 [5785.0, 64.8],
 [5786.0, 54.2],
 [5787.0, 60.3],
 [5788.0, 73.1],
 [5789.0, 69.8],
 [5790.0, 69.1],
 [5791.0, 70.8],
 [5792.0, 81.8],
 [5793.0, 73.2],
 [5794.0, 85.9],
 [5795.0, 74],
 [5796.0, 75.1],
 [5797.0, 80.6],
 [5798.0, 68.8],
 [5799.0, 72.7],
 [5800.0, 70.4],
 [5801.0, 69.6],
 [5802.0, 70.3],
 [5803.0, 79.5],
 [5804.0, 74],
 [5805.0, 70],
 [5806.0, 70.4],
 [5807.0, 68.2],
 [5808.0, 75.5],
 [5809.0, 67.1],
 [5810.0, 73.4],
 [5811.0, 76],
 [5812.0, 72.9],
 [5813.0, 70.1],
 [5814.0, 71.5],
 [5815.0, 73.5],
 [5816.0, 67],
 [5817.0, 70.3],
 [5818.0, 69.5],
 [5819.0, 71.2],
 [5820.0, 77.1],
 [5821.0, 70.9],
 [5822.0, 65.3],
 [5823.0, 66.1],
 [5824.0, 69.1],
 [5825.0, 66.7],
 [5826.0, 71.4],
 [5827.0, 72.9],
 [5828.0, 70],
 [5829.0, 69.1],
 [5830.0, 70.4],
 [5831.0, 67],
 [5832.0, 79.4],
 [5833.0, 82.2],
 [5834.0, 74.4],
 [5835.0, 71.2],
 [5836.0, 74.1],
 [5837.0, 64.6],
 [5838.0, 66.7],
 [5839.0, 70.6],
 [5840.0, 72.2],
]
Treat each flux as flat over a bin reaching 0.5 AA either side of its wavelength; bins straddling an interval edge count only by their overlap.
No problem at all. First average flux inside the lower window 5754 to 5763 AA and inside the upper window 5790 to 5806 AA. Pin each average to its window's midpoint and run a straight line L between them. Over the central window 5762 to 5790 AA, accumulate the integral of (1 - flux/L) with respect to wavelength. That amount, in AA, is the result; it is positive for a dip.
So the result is 1.7 AA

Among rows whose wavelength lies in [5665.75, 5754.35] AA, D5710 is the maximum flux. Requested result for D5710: 79.2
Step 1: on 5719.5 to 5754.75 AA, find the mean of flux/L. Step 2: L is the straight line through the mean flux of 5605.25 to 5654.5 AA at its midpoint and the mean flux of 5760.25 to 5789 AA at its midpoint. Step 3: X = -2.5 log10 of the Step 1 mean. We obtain -0.06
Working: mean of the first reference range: 66.9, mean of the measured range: 71.2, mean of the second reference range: 67.4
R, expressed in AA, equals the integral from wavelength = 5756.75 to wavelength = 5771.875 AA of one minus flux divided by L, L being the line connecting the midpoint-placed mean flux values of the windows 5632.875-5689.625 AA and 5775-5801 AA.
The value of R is 0.2 AA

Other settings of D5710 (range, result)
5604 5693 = 78.5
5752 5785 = 78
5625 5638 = 74.9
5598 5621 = 76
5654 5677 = 77.6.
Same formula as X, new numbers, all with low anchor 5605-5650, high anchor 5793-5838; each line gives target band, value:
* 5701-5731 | 0.02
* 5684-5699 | -0.03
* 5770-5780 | 0.06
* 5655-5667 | 0.05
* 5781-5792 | 0.06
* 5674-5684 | -0.03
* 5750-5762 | -0.01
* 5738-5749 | -0.02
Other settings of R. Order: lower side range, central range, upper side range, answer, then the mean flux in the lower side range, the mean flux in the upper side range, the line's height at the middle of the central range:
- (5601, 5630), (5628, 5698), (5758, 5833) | -0.4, 66.7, 70.3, 67.6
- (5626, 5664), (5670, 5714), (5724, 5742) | 0.4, 66.1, 71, 68.7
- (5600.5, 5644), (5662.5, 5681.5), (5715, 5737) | -0.1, 66.6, 70.8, 68.6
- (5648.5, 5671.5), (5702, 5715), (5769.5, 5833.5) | 0.7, 65.9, 70.5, 67.5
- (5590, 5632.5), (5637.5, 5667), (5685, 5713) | 0.3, 66.2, 67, 66.6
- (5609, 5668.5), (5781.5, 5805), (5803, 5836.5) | -0.1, 66.3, 71.6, 70.8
